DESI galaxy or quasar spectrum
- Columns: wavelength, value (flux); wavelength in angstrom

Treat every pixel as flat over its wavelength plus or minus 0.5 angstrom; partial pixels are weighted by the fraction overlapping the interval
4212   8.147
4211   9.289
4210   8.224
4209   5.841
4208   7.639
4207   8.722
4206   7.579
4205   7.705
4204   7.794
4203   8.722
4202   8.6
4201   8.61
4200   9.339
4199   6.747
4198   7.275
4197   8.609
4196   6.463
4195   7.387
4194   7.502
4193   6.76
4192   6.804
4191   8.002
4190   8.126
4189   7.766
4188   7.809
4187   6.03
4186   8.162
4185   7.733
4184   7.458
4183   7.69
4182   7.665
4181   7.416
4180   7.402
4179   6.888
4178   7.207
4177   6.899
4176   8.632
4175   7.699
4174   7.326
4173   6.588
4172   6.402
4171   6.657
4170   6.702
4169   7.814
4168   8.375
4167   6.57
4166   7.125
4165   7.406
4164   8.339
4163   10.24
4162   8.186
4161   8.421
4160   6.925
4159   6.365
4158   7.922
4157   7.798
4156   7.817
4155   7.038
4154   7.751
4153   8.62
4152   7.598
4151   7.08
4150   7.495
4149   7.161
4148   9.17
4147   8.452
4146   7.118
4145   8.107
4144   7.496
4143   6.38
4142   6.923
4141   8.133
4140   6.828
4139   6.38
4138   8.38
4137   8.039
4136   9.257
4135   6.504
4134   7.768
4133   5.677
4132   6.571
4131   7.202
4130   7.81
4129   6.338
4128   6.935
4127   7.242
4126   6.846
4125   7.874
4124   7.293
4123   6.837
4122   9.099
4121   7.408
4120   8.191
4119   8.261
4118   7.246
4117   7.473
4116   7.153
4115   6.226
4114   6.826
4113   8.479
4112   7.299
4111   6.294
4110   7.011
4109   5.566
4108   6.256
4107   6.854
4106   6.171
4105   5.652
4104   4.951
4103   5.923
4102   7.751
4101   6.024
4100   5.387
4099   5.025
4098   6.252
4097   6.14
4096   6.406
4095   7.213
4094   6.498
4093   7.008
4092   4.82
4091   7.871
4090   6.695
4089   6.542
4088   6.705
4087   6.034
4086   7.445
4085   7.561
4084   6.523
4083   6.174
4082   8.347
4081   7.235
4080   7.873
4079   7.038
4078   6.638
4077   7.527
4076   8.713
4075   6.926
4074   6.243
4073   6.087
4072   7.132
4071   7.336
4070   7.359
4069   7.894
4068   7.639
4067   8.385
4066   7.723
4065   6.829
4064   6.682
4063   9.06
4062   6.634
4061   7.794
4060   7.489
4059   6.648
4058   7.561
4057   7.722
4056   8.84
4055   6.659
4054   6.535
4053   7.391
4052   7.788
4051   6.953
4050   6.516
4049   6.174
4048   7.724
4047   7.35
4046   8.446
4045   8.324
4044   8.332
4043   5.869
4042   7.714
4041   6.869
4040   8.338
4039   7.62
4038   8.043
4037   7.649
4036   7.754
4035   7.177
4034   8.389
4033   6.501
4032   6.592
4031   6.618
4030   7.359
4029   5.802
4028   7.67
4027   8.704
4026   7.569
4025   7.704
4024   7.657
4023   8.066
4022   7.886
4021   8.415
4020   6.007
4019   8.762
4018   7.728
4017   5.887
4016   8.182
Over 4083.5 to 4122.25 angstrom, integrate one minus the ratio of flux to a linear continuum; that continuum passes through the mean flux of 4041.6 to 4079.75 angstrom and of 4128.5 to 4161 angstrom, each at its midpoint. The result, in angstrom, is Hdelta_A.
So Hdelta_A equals 3.7 angstrom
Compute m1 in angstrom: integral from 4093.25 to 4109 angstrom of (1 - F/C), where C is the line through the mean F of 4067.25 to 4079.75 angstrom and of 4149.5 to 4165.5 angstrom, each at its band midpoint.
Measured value 2.7 angstrom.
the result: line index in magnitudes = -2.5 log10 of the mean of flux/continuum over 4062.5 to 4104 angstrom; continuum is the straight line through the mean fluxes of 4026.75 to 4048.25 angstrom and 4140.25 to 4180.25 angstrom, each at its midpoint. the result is 0.09 mag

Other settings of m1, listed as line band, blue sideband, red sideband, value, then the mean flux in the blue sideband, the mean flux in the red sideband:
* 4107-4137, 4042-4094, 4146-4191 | 0.8 angstrom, 7.23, 7.59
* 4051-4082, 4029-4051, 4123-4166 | 0.0 angstrom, 7.35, 7.53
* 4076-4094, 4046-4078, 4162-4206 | 1.0 angstrom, 7.34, 7.6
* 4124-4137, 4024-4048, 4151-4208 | 0.6 angstrom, 7.5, 7.62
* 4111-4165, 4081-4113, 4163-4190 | -4.2 angstrom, 6.51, 7.44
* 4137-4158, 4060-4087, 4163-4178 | -0.6 angstrom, 7.32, 7.42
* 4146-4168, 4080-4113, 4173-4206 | -1.7 angstrom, 6.54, 7.62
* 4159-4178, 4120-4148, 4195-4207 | 0.4 angstrom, 7.41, 7.96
